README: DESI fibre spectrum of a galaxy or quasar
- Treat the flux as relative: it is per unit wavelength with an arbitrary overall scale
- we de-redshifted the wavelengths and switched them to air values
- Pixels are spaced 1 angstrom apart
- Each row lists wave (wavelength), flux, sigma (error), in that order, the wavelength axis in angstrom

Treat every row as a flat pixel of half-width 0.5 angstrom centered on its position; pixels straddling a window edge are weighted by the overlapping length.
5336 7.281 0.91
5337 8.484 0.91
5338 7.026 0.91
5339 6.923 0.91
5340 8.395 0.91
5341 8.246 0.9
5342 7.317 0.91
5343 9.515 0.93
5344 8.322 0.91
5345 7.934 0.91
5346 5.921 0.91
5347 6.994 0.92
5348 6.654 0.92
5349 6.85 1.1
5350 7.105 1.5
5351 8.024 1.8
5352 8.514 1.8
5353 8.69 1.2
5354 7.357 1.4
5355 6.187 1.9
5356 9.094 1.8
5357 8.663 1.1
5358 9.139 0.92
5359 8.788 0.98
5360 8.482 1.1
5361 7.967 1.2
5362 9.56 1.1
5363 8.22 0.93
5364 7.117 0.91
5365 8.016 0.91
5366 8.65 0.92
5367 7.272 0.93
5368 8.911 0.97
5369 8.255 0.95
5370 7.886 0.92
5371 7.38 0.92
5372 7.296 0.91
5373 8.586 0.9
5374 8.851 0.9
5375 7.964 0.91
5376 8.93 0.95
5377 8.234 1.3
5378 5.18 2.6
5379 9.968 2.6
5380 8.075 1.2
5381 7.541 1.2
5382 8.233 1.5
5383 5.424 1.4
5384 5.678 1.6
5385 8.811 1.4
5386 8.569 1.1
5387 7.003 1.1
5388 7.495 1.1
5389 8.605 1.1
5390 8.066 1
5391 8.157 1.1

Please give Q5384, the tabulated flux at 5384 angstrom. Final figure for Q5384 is 5.678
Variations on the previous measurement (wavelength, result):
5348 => 6.654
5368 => 8.911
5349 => 6.85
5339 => 6.923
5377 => 8.234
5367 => 7.272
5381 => 7.541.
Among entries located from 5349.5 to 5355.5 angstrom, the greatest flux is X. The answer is 8.69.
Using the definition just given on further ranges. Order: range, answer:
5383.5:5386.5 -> 8.811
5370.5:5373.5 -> 8.586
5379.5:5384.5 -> 8.233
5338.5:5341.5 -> 8.395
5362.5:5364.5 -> 8.22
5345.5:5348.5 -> 6.994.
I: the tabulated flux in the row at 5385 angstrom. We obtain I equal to 8.811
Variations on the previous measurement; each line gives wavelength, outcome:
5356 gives 9.094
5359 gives 8.788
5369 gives 8.255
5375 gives 7.964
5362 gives 9.56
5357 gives 8.663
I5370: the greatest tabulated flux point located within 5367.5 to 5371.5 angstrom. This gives 8.911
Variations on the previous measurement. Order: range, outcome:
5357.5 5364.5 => 9.56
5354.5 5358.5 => 9.139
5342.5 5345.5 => 9.515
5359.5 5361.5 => 8.482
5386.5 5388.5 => 7.495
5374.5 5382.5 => 9.968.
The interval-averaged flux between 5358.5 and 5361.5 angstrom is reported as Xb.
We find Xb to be 8.41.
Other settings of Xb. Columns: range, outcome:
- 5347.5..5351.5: 7.16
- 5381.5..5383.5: 6.83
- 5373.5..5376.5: 8.58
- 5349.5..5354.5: 7.94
